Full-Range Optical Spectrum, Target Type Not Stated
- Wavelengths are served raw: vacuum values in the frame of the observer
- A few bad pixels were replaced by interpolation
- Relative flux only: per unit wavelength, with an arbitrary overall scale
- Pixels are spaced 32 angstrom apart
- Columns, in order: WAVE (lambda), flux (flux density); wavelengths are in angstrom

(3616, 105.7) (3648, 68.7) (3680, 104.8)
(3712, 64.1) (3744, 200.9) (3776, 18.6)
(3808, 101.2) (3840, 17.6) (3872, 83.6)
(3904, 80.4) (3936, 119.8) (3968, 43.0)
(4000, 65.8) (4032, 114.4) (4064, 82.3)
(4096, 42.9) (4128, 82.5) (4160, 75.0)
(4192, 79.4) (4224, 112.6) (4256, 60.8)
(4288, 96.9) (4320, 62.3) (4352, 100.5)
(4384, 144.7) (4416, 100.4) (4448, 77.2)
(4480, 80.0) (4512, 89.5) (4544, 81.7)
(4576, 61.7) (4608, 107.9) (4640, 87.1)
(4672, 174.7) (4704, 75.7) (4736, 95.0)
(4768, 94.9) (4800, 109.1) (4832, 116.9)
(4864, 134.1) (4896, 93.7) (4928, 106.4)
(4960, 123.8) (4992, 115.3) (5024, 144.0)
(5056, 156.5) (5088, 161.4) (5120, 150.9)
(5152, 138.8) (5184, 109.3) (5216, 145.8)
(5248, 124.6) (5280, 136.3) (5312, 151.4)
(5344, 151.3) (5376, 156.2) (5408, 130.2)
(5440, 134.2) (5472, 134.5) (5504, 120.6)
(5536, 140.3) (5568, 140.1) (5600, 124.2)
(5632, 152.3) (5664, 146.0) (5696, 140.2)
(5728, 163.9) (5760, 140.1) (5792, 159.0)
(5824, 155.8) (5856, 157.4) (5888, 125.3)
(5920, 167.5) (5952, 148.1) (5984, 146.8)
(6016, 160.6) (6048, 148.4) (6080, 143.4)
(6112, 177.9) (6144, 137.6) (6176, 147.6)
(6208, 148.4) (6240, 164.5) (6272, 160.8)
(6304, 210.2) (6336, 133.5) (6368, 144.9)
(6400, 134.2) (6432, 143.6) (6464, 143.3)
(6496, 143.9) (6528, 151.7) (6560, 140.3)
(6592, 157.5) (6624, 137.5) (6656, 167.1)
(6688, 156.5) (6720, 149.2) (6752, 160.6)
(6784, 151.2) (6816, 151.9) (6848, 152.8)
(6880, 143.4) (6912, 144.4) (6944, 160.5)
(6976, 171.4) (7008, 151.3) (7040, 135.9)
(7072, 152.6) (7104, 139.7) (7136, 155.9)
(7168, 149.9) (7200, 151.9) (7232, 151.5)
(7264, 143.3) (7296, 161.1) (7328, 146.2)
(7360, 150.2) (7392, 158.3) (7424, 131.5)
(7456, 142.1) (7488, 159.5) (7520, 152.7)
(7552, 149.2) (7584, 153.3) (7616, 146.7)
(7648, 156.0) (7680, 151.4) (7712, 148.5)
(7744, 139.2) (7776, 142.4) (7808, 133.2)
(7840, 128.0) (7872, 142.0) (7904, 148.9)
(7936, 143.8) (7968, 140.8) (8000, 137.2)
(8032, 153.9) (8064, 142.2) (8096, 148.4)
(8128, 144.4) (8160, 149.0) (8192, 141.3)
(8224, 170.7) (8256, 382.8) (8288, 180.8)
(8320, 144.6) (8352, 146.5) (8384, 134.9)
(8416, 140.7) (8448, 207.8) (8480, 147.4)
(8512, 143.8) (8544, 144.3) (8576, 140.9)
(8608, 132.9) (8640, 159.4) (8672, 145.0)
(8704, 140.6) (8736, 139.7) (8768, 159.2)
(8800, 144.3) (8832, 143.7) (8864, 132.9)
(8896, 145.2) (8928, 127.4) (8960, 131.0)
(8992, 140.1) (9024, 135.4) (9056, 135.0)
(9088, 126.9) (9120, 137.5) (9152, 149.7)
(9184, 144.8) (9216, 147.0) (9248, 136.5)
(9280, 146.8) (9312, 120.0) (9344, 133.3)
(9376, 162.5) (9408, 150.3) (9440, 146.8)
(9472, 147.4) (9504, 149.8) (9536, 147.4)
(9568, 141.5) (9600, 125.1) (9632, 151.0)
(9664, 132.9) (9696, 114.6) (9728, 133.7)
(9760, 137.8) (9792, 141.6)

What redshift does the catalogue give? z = 0.26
